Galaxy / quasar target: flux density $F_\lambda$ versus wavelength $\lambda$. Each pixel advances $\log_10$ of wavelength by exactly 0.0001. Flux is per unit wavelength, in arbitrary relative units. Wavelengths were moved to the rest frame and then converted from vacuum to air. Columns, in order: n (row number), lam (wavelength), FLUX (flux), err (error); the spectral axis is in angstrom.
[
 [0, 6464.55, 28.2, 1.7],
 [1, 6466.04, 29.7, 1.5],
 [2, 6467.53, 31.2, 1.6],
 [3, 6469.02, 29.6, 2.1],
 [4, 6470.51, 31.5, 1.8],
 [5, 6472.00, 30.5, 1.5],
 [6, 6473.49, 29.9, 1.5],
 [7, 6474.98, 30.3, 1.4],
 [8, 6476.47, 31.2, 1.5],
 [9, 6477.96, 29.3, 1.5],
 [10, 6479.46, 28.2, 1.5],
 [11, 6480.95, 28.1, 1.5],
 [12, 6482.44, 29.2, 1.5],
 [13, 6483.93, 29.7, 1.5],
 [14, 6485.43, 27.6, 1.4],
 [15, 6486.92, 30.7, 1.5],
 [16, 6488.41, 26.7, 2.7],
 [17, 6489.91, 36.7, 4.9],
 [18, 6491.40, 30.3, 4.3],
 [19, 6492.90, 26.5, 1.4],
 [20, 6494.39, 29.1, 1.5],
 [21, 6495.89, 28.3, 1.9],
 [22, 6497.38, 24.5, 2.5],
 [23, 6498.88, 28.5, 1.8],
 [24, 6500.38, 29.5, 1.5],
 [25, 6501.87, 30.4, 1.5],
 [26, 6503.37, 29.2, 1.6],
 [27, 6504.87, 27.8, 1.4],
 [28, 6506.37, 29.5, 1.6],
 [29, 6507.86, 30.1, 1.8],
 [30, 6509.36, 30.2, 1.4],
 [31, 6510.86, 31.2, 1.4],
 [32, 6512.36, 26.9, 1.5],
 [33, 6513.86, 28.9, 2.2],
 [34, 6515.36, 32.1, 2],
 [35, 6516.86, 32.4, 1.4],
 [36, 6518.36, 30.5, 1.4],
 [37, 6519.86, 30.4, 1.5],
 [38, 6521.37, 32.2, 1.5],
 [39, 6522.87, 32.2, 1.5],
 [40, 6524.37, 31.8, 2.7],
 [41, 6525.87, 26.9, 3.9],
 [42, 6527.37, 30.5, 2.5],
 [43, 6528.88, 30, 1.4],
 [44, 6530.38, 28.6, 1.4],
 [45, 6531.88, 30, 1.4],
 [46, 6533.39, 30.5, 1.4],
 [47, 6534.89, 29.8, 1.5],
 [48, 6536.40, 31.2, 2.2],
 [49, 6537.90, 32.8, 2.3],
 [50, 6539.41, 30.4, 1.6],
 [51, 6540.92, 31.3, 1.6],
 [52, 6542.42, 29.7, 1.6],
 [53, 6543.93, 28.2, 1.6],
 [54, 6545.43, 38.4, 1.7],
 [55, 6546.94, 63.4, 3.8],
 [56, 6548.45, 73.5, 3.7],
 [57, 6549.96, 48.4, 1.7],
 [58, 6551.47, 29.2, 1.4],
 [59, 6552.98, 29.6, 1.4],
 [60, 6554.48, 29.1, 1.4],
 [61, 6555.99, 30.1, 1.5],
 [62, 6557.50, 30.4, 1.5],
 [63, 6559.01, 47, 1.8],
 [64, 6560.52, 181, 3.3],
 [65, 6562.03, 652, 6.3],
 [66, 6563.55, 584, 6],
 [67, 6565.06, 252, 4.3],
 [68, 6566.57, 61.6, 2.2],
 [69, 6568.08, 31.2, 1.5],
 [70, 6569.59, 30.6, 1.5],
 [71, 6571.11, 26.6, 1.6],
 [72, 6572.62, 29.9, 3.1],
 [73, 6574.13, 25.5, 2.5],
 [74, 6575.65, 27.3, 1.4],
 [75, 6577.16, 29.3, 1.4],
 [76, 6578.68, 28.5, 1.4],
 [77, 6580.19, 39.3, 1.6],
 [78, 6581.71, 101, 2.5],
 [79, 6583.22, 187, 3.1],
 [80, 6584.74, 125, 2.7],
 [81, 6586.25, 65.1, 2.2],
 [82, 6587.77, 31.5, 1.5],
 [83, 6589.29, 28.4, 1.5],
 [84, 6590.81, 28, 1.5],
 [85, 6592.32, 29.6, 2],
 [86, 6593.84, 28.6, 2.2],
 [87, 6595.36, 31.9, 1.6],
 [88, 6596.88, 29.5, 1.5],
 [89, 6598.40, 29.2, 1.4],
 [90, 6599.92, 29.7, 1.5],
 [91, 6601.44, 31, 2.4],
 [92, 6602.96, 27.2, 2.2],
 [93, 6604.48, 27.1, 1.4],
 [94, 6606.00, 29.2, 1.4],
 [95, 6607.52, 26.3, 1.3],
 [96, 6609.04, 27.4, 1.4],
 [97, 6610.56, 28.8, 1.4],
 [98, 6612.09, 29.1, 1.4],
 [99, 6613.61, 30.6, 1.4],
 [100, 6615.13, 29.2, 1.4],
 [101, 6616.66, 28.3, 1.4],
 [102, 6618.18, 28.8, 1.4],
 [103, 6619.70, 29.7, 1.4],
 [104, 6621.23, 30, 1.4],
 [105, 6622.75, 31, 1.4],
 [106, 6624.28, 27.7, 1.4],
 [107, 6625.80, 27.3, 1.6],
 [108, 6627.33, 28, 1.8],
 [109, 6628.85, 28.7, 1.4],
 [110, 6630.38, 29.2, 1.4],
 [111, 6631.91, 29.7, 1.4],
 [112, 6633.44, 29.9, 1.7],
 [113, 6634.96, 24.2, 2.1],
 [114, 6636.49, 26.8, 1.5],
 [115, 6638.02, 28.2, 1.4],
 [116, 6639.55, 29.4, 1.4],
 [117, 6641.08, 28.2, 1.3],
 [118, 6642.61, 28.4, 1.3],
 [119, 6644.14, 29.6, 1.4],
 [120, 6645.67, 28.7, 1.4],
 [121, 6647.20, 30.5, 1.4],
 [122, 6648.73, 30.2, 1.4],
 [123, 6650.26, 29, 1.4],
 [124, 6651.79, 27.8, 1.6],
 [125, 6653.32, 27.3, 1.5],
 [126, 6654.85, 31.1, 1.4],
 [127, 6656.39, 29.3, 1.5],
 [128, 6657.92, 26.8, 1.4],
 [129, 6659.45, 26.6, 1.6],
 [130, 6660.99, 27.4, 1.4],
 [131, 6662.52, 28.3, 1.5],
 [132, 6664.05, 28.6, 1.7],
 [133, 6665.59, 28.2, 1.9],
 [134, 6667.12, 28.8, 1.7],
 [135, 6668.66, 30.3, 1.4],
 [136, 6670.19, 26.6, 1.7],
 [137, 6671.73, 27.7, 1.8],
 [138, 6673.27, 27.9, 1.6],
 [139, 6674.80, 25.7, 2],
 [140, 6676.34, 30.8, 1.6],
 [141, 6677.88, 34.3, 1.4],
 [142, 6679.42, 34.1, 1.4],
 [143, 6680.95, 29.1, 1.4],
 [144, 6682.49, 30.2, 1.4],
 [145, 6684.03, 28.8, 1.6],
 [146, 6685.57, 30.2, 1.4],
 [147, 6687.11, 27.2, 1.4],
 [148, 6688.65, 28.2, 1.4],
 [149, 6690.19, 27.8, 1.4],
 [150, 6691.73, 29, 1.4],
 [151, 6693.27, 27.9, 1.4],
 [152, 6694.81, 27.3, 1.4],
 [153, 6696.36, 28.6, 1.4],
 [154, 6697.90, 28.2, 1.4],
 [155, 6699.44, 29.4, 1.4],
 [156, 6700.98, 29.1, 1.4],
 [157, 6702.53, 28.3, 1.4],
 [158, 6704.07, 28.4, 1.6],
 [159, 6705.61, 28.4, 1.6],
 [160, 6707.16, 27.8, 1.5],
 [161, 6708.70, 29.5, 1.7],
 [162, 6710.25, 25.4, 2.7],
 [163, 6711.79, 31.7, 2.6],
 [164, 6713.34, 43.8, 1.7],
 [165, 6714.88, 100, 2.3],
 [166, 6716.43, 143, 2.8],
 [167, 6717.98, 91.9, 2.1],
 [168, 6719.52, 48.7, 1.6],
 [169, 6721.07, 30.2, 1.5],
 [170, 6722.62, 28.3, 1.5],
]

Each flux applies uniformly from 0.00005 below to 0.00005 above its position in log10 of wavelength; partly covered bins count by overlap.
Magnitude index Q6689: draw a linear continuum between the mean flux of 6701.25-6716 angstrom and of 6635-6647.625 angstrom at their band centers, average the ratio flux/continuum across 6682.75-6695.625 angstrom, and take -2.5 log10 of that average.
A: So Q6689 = 0.28 mag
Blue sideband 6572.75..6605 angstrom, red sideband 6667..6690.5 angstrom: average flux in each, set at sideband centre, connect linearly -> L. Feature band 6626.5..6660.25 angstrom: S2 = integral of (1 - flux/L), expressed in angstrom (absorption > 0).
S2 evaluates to 6.96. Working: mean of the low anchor 46.5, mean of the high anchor 29.3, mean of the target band 28.5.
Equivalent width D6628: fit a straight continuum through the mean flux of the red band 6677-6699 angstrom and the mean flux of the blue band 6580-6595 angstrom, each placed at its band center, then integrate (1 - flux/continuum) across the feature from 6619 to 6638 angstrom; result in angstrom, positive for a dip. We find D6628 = 8.4 angstrom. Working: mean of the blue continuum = 66.4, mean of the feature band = 28.5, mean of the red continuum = 29.4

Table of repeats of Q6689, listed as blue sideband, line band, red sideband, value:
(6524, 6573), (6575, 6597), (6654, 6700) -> 0.22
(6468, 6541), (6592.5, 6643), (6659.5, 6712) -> 0.02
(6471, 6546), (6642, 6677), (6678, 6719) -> 0.29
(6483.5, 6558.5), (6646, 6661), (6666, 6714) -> 0.05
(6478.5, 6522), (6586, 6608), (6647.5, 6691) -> -0.06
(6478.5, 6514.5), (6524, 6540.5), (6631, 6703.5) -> -0.04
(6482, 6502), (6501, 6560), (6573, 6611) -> 0.03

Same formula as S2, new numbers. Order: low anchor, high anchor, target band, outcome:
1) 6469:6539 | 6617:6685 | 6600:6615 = 0.27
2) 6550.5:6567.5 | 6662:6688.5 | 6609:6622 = 9.29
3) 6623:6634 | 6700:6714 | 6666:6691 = 0.34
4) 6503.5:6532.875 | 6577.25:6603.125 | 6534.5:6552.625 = -0.53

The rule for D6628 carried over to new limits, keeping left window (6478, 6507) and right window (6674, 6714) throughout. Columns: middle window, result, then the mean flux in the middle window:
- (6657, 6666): 0.5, 27.7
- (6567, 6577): -0.2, 29.6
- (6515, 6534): -1.0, 30.6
